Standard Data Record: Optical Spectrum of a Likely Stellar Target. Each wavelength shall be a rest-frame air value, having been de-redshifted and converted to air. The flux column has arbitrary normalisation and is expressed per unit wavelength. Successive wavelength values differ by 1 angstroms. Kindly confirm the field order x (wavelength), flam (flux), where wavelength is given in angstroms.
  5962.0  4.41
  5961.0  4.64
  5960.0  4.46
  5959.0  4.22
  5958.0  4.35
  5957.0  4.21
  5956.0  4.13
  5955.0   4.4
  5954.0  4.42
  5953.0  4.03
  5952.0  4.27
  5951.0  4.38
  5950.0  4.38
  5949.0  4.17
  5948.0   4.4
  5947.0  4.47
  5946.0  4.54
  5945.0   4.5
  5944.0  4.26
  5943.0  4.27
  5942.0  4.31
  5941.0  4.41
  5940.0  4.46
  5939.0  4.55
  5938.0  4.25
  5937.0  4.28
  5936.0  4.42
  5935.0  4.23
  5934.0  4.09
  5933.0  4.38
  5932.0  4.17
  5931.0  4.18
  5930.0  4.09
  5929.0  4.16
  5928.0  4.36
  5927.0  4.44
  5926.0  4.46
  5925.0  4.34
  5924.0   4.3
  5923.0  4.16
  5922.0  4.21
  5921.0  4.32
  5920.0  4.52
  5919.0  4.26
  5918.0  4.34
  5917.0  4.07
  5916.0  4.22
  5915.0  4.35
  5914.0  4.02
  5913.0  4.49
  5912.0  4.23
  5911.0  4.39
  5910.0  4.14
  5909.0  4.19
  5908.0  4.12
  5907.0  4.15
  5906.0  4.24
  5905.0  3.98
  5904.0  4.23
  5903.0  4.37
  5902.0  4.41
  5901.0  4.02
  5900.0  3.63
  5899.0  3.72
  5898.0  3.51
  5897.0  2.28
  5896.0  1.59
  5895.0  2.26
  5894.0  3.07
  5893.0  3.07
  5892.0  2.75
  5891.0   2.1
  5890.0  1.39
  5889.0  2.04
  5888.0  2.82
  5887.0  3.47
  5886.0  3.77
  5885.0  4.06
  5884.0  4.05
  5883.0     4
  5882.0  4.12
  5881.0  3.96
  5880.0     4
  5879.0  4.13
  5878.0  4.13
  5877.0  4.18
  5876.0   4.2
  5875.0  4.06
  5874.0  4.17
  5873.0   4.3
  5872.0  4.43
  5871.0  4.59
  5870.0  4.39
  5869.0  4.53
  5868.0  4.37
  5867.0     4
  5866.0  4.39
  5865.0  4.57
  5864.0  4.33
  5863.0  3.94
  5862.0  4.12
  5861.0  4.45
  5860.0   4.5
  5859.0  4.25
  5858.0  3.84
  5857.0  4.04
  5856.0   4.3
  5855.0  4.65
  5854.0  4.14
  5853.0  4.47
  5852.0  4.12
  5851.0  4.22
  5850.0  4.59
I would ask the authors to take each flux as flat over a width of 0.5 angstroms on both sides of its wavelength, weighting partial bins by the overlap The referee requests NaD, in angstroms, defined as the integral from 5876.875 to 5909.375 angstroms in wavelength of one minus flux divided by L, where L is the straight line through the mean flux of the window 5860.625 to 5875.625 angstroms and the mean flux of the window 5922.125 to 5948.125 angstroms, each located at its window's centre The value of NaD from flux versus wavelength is 6.1 angstroms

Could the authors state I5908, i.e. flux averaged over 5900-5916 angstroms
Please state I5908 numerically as 4.2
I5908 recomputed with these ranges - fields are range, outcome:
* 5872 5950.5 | 3.97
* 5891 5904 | 3.22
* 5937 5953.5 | 4.35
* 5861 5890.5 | 3.96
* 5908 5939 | 4.27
